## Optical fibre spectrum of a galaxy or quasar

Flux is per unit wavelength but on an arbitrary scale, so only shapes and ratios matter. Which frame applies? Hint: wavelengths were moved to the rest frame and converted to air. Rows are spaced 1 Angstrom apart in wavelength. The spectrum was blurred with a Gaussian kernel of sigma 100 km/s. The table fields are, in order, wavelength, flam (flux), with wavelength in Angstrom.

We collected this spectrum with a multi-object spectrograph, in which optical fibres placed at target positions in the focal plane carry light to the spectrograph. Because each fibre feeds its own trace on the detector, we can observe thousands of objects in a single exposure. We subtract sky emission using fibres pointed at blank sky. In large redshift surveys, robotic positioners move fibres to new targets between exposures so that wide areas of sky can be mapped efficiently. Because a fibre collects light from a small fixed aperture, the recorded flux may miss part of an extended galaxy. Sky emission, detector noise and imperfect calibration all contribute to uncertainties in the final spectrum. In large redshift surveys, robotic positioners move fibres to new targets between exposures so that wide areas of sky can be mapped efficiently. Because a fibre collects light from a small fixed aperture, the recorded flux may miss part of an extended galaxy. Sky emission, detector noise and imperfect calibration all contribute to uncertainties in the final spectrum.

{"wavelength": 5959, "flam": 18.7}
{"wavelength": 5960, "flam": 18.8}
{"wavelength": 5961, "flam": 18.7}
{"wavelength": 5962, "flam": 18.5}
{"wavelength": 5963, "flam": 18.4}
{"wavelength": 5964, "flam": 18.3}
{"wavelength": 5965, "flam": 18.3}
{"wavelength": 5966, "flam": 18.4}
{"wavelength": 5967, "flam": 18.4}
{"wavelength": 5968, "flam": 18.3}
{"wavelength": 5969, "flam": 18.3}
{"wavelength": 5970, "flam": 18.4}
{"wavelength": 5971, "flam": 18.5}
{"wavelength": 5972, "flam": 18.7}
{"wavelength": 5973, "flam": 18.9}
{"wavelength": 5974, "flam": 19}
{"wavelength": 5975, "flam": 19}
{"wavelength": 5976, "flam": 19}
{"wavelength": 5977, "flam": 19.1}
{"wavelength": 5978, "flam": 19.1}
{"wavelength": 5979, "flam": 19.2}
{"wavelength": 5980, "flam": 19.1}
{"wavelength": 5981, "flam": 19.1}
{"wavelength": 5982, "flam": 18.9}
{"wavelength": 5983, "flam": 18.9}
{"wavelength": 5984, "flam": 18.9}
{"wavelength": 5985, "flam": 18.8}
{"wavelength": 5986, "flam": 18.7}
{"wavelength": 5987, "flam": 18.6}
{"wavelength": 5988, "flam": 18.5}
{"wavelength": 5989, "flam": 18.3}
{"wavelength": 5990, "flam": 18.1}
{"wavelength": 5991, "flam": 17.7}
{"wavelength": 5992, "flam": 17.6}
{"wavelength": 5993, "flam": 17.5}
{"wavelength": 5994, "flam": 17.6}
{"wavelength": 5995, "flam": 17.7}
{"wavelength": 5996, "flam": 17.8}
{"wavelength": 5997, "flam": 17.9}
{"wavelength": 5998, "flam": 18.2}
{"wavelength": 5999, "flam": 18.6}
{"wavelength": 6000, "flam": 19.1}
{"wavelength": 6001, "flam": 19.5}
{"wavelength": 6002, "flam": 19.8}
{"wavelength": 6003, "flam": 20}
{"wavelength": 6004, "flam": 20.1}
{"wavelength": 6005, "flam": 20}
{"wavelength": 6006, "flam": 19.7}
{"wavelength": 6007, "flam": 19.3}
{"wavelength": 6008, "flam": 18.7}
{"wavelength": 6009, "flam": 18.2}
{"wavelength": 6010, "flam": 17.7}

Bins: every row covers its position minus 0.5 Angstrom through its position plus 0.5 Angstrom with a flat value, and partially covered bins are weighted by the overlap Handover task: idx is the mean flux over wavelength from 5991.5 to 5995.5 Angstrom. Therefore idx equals 17.6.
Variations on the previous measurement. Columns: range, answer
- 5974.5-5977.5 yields 19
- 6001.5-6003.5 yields 19.9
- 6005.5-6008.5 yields 19.2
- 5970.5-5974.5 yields 18.8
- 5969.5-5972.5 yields 18.5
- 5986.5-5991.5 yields 18.2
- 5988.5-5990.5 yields 18.2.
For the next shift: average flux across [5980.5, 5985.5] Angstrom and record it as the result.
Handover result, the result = 18.9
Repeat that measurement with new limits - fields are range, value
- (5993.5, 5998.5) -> 17.8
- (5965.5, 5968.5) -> 18.4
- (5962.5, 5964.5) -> 18.4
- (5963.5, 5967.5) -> 18.4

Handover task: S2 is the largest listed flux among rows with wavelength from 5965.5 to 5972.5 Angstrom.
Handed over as 18.7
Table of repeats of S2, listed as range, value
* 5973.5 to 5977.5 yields 19.1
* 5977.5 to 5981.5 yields 19.2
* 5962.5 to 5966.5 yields 18.4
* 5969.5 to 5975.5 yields 19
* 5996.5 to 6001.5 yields 19.5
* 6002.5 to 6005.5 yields 20.1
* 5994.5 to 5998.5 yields 18.2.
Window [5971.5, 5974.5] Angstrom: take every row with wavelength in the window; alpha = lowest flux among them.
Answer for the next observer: 18.7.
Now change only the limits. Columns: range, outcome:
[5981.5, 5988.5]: 18.5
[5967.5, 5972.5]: 18.3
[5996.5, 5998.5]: 17.9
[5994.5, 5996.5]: 17.7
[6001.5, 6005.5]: 19.8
